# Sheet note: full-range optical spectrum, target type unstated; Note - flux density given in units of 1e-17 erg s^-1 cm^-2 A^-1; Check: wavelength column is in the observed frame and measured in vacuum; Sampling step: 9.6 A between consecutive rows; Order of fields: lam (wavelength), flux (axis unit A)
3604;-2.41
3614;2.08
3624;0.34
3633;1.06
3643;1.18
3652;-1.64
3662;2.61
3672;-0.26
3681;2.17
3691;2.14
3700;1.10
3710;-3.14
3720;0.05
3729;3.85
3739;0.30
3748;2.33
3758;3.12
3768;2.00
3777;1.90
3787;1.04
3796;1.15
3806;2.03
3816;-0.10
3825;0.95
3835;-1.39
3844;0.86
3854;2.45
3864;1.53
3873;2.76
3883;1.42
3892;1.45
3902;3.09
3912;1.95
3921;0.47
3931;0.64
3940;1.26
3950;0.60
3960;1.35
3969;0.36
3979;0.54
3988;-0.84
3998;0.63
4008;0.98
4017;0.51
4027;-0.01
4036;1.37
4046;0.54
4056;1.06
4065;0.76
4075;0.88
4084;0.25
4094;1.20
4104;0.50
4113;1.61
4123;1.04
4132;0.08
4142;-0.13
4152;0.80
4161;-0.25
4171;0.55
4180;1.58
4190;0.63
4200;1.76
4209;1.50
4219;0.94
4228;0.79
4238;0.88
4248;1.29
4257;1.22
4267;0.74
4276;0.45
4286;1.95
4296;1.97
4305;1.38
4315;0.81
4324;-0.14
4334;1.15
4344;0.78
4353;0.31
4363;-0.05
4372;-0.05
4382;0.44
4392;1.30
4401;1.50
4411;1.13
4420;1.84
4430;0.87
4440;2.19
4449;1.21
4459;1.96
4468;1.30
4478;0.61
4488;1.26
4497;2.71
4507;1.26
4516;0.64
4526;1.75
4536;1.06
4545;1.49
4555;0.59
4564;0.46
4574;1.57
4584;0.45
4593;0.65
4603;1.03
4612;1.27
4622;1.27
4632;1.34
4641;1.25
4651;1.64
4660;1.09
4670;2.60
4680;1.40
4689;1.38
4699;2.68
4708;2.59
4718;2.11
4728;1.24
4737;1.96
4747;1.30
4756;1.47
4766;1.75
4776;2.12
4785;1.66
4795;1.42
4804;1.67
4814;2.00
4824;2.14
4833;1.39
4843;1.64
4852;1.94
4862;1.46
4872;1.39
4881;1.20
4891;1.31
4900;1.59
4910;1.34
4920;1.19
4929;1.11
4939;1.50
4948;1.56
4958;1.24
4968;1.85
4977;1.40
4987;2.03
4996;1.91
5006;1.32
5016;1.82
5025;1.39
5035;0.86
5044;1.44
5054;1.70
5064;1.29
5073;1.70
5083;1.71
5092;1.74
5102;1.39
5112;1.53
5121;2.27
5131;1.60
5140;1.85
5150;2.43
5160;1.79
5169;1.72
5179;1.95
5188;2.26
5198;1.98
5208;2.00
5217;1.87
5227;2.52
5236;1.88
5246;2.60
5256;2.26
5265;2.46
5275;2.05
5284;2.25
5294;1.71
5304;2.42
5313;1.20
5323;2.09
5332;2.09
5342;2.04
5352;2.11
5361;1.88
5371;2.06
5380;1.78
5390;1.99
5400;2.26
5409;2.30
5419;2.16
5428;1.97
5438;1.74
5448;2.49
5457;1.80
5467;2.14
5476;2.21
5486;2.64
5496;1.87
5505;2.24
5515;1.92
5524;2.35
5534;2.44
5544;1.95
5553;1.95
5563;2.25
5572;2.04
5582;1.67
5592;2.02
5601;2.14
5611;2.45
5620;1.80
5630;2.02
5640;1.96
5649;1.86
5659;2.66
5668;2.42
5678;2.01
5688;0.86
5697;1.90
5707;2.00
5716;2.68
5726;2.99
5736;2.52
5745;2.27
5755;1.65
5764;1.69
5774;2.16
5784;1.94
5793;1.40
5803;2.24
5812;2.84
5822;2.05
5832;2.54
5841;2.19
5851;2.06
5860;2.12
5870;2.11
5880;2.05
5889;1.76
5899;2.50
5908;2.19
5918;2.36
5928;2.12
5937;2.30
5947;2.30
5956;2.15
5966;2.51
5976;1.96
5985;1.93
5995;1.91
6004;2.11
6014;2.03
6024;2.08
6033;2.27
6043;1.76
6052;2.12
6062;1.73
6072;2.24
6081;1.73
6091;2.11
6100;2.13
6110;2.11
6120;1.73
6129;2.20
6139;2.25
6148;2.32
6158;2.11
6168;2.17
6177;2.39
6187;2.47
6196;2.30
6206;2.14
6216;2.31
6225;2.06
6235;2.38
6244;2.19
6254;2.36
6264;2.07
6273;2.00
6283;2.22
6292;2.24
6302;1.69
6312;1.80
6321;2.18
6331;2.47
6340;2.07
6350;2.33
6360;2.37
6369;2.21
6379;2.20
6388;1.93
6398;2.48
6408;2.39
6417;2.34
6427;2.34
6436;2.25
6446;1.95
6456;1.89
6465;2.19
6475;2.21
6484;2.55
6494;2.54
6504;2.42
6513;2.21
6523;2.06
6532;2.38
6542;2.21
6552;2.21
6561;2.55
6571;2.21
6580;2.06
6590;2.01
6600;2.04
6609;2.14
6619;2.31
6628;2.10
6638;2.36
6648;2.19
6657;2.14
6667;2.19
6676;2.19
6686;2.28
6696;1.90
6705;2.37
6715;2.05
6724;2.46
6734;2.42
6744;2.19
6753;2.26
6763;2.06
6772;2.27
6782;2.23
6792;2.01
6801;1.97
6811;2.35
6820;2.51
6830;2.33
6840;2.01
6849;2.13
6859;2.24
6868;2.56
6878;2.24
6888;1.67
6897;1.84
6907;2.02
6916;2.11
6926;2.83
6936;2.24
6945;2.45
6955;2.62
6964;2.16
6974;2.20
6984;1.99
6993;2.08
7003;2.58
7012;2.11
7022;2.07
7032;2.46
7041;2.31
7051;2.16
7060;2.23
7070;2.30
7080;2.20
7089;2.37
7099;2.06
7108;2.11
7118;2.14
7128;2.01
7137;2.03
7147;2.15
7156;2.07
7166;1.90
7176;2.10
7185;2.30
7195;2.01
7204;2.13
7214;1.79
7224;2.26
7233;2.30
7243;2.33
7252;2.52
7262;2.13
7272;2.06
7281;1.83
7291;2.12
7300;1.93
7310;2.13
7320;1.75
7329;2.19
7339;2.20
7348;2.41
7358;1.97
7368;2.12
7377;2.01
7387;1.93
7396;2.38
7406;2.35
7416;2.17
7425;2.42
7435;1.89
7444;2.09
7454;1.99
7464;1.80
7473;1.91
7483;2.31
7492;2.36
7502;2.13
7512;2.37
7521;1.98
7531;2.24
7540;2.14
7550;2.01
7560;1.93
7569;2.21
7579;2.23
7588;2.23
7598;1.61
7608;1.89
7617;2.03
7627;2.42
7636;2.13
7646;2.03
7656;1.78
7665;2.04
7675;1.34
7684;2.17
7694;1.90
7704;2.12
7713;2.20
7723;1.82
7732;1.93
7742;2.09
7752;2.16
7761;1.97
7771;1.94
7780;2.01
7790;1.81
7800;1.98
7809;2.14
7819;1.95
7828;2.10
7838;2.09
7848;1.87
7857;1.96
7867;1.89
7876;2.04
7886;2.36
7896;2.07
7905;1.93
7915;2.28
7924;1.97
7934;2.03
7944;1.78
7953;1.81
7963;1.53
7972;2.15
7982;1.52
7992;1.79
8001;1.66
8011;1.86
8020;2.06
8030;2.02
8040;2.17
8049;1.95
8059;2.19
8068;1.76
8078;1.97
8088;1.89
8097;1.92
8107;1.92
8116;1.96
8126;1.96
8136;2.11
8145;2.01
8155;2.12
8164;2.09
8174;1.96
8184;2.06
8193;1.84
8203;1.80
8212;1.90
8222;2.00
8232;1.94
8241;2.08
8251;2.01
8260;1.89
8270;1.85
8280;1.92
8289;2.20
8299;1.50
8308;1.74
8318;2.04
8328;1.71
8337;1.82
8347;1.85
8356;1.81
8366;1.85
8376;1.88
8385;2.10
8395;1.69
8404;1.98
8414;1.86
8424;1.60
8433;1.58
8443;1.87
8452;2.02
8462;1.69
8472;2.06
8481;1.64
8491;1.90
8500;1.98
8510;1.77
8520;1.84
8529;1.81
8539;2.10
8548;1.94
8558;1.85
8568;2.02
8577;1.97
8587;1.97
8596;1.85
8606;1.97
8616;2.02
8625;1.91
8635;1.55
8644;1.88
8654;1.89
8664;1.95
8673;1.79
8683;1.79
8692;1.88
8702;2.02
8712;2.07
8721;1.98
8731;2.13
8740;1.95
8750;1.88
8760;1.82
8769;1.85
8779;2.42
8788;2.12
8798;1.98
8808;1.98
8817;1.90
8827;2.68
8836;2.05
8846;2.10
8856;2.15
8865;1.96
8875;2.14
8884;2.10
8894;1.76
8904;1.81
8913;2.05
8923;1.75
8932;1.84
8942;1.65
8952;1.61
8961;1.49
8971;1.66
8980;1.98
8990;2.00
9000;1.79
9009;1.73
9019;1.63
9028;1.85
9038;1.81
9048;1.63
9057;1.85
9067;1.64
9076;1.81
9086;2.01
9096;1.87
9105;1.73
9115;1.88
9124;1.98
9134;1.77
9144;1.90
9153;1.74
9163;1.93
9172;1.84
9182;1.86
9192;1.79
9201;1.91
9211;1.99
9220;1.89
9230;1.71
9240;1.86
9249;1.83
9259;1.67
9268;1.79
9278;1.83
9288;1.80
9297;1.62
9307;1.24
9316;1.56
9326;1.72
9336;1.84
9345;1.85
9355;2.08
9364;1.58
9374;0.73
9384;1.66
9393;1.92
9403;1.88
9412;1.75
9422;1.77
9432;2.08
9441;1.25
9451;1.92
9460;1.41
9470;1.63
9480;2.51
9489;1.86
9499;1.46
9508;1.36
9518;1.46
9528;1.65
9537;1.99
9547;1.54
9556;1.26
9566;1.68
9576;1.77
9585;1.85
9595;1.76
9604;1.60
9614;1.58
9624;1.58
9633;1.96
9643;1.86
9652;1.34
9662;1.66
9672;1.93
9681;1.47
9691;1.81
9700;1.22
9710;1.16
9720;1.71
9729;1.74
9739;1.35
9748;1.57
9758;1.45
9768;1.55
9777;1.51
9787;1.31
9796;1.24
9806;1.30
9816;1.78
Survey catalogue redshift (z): 0.169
